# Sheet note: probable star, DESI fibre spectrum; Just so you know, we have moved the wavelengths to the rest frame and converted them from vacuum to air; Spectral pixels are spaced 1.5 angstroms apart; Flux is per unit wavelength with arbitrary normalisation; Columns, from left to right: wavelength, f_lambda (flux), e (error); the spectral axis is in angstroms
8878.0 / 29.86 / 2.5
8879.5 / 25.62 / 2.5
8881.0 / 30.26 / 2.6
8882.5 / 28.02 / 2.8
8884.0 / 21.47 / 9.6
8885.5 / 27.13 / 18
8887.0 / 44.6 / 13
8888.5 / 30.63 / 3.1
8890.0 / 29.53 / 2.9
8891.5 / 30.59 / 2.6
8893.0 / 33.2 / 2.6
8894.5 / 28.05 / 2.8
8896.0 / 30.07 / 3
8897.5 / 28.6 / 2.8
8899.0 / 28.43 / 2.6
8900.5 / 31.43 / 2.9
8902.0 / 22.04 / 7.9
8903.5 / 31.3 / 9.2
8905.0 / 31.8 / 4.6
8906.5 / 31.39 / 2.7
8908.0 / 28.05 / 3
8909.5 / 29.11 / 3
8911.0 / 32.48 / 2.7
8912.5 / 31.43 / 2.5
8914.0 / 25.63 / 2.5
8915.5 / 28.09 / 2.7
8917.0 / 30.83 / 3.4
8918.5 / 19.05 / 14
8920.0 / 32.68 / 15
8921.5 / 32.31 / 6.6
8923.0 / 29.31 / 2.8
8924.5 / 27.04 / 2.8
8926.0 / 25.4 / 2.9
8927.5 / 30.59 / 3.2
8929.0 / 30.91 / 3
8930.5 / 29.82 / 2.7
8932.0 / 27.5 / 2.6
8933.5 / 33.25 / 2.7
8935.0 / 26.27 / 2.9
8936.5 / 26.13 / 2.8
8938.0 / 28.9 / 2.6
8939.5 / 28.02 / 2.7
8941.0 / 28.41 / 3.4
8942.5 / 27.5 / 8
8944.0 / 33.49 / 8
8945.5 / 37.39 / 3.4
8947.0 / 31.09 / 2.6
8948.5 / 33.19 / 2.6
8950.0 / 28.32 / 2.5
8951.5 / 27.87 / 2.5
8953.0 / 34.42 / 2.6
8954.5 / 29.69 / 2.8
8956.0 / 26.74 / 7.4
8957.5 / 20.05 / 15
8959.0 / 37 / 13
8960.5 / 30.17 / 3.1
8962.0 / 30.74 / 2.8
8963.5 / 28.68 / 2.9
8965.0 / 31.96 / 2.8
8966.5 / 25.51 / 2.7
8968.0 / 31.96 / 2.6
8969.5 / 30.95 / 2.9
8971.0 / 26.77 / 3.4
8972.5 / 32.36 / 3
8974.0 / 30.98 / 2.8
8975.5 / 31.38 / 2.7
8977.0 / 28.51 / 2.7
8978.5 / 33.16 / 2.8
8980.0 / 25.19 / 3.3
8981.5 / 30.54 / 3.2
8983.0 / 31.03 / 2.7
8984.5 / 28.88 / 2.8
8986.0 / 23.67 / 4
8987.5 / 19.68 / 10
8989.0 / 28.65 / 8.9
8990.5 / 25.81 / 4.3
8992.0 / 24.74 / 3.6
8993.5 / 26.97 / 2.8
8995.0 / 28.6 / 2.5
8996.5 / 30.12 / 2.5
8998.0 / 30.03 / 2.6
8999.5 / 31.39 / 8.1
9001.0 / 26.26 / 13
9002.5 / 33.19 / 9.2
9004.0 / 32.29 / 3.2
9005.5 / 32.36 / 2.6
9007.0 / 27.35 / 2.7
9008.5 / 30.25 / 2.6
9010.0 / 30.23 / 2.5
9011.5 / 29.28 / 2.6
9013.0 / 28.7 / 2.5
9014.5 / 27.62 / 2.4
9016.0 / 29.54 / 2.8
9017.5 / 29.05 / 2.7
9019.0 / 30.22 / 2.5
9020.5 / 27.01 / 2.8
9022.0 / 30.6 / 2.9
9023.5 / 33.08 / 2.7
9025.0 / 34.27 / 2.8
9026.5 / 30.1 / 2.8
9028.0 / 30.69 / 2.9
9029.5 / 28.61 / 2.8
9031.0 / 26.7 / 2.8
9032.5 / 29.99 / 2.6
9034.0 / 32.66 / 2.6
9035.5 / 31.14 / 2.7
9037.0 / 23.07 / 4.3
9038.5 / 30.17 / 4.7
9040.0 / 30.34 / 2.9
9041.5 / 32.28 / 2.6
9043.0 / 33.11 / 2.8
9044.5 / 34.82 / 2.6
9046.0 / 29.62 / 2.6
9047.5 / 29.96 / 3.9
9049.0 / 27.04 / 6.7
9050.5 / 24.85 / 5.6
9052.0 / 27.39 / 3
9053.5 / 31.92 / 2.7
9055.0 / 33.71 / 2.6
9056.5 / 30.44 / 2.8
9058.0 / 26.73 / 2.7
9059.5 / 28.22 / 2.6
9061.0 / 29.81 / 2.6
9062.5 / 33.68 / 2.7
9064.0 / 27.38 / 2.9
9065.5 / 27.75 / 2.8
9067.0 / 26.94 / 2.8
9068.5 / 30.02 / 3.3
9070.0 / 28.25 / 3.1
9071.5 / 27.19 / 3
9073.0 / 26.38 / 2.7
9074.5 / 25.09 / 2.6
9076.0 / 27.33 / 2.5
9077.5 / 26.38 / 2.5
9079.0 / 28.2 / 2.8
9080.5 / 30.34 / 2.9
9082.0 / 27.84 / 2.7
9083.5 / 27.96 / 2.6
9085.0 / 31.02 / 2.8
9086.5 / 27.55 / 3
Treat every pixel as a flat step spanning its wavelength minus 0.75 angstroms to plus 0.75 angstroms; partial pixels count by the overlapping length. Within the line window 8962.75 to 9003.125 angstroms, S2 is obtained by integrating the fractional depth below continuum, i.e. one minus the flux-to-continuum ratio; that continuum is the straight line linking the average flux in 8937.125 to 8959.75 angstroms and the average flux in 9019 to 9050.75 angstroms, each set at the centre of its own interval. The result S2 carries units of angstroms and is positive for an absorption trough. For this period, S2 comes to 1.8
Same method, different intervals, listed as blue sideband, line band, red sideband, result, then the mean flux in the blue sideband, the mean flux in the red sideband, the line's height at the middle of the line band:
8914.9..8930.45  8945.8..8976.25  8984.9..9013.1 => -1.7 angstroms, 28.7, 28.4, 28.5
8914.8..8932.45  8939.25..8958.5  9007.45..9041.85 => -0.6 angstroms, 28.6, 29.8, 28.9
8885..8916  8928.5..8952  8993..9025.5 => 0.2 angstroms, 30.2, 29.9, 30.1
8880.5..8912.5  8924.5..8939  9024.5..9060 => 0.6 angstroms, 29.9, 29.9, 29.9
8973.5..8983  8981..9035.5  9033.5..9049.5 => 1.8 angstroms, 30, 30.4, 30.2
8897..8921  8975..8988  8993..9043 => 0.6 angstroms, 28.9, 29.9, 29.6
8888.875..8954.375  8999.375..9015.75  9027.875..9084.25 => -0.3 angstroms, 29.6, 29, 29.2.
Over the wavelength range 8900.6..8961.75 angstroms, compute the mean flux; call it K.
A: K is 29.4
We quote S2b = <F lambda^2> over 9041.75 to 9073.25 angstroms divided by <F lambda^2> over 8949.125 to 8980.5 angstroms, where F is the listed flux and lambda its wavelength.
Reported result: 1.0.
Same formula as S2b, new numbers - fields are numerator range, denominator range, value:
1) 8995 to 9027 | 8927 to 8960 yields 1.02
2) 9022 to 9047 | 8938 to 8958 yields 1.05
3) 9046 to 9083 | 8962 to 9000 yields 1.01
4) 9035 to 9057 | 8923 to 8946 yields 1.05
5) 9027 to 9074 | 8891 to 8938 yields 1.04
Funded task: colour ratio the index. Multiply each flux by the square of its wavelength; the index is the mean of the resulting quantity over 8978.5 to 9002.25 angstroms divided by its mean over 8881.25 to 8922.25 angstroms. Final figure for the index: 0.96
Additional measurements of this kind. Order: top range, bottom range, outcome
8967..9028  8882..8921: 1.02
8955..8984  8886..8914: 0.99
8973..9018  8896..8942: 1.02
